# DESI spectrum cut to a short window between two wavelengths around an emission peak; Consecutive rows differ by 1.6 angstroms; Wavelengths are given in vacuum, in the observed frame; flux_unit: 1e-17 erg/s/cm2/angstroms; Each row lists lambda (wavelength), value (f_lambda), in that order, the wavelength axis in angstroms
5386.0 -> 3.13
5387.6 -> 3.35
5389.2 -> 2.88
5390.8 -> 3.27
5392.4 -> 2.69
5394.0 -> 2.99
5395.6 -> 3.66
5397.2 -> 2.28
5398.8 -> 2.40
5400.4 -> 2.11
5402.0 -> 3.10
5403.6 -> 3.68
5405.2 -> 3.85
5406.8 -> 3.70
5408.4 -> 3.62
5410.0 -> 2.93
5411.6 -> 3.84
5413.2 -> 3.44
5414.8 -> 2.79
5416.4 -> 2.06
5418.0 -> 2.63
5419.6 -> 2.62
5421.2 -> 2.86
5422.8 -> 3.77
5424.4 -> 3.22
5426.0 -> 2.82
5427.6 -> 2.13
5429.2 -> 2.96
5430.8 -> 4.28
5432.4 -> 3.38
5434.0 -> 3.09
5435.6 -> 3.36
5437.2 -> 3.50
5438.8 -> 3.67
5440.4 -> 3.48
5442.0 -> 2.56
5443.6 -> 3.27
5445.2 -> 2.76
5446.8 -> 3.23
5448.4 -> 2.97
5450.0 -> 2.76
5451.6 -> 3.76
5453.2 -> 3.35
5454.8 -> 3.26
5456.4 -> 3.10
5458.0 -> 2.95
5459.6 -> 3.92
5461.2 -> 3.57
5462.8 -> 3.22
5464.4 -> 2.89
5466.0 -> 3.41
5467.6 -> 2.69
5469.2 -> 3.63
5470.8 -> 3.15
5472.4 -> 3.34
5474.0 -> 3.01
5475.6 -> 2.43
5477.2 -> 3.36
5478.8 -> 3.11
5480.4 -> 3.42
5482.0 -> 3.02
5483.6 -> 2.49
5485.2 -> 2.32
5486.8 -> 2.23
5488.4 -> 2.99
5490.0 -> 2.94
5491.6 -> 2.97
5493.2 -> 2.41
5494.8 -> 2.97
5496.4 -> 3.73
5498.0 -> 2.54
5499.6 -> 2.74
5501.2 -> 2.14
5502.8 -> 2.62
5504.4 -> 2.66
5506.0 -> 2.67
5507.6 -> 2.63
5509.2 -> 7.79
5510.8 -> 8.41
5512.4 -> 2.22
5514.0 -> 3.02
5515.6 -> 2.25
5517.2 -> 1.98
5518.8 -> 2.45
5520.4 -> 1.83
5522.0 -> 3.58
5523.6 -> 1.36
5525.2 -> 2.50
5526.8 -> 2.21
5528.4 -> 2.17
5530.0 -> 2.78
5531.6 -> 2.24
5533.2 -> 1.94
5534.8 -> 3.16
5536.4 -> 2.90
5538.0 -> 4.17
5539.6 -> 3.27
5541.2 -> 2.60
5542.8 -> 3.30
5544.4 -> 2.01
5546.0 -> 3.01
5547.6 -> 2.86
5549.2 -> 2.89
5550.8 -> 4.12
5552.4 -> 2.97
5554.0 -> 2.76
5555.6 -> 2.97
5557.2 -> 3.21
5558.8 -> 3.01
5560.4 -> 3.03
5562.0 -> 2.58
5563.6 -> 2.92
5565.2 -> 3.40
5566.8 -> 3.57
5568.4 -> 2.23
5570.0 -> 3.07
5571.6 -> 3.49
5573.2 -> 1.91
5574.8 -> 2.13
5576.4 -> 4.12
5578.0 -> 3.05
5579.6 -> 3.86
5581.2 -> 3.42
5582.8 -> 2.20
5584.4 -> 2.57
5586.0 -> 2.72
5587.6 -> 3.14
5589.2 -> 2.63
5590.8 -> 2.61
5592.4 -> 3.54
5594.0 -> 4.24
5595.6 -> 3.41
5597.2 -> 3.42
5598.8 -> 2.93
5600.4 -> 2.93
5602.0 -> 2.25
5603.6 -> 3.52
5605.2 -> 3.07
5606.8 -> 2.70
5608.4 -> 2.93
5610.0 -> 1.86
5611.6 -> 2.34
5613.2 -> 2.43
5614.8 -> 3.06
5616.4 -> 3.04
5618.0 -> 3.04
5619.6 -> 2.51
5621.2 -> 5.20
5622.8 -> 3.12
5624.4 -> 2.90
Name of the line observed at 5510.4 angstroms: Hbeta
